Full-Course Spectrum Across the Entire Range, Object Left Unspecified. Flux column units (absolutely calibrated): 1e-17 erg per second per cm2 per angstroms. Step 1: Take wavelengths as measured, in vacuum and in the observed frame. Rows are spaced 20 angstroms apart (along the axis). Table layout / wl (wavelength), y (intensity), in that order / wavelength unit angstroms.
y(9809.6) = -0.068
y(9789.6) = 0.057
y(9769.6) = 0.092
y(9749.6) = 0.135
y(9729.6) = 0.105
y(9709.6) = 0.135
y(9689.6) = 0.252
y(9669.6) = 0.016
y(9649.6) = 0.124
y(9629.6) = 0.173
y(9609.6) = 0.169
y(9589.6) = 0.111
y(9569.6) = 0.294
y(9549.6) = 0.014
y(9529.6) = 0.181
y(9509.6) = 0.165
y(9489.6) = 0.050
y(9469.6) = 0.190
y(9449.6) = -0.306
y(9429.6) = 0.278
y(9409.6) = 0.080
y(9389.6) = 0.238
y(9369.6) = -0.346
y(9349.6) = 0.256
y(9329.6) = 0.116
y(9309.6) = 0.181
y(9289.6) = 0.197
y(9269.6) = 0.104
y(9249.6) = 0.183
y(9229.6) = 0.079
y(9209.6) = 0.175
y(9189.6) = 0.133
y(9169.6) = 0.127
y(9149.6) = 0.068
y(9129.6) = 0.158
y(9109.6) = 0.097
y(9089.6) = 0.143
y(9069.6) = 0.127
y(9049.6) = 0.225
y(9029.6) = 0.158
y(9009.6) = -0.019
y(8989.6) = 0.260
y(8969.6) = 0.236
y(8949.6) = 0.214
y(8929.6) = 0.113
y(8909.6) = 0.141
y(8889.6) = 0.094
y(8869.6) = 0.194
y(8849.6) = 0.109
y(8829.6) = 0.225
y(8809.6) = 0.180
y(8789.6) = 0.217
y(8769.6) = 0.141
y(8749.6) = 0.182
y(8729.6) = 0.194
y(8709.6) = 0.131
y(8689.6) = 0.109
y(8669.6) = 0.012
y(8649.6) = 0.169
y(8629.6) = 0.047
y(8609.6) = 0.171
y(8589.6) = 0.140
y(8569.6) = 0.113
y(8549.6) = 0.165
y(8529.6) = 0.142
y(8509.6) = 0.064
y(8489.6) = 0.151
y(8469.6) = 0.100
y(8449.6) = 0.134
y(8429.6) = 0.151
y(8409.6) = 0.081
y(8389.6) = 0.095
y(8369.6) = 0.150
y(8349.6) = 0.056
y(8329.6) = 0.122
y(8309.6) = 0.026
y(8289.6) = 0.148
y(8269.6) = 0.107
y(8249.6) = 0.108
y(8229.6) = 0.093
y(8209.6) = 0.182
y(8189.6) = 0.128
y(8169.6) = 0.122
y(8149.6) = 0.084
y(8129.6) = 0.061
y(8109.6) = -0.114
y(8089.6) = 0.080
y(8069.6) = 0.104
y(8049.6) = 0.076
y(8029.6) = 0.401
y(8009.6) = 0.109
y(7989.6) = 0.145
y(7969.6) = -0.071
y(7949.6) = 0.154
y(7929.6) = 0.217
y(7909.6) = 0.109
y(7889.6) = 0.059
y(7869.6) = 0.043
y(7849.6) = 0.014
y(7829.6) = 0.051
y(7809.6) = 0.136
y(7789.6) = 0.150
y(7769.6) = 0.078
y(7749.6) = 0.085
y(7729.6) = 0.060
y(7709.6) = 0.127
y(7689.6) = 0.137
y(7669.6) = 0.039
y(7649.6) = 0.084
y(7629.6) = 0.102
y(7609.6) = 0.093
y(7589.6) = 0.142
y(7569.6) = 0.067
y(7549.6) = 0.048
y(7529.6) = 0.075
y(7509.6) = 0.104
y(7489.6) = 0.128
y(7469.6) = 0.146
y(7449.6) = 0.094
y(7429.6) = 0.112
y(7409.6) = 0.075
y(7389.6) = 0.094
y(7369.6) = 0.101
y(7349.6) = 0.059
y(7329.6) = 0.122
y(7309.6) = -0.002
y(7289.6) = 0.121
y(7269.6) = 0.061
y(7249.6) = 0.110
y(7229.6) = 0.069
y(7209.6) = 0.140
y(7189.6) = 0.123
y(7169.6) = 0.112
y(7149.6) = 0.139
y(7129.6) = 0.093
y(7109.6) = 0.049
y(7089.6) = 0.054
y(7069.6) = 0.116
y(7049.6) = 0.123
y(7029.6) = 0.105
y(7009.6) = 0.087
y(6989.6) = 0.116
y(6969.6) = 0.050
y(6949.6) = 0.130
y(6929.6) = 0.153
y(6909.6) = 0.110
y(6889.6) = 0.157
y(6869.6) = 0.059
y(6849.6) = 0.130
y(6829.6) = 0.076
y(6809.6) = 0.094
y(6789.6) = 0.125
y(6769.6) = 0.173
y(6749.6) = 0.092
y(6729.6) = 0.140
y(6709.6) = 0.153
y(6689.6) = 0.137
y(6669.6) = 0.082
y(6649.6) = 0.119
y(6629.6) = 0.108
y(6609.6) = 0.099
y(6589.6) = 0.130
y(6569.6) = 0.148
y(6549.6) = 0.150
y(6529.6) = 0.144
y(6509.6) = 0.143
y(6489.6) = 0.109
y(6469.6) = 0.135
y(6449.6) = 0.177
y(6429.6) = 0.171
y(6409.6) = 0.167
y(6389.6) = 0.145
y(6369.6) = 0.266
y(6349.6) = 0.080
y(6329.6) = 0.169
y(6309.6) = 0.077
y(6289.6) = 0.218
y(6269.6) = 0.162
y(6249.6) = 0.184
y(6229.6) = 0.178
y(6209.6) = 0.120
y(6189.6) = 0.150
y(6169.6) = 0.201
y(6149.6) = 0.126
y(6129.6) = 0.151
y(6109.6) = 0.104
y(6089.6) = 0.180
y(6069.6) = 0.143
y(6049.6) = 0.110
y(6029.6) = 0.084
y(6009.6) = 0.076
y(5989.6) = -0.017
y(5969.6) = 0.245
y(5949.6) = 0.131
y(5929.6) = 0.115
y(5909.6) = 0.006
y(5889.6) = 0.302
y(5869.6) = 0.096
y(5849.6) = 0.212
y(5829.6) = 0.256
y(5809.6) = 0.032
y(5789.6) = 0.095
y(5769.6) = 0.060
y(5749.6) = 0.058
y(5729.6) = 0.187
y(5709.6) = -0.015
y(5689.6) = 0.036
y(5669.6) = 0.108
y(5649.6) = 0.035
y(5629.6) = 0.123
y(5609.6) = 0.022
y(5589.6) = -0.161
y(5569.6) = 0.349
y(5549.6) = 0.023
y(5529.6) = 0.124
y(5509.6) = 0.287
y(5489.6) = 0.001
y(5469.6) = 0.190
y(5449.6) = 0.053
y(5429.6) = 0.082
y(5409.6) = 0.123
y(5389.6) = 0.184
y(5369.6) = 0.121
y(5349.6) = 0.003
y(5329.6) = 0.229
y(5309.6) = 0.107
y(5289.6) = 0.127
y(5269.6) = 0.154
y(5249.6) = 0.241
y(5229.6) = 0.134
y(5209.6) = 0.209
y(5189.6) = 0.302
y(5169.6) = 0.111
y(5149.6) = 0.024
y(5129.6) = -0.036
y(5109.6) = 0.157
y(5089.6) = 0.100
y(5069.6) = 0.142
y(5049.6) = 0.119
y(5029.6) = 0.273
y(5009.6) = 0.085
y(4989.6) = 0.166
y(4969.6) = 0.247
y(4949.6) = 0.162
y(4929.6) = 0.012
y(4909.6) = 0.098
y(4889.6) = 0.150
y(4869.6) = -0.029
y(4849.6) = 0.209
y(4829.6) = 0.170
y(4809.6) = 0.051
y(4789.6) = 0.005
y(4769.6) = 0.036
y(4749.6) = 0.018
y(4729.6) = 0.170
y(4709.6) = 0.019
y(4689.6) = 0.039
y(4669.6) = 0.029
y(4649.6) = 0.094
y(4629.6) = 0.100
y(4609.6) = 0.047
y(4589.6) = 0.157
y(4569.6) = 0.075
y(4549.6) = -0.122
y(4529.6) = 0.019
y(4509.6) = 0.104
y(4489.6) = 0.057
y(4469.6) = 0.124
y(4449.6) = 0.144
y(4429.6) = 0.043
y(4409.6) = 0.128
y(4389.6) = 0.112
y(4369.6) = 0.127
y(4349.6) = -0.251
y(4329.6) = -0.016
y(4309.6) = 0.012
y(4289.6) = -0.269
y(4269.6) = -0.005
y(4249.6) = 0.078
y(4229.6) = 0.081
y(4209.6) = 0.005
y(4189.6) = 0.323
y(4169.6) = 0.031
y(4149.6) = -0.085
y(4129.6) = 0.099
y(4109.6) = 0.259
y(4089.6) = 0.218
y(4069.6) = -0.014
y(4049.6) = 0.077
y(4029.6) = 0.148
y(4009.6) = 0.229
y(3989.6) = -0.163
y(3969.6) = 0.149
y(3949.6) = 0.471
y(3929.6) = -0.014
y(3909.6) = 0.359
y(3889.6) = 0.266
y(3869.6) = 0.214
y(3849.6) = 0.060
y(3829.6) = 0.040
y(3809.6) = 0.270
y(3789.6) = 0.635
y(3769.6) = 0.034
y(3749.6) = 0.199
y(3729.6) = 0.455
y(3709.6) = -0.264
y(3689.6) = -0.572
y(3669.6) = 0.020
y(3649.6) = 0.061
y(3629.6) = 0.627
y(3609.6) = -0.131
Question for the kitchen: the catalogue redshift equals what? 1.15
